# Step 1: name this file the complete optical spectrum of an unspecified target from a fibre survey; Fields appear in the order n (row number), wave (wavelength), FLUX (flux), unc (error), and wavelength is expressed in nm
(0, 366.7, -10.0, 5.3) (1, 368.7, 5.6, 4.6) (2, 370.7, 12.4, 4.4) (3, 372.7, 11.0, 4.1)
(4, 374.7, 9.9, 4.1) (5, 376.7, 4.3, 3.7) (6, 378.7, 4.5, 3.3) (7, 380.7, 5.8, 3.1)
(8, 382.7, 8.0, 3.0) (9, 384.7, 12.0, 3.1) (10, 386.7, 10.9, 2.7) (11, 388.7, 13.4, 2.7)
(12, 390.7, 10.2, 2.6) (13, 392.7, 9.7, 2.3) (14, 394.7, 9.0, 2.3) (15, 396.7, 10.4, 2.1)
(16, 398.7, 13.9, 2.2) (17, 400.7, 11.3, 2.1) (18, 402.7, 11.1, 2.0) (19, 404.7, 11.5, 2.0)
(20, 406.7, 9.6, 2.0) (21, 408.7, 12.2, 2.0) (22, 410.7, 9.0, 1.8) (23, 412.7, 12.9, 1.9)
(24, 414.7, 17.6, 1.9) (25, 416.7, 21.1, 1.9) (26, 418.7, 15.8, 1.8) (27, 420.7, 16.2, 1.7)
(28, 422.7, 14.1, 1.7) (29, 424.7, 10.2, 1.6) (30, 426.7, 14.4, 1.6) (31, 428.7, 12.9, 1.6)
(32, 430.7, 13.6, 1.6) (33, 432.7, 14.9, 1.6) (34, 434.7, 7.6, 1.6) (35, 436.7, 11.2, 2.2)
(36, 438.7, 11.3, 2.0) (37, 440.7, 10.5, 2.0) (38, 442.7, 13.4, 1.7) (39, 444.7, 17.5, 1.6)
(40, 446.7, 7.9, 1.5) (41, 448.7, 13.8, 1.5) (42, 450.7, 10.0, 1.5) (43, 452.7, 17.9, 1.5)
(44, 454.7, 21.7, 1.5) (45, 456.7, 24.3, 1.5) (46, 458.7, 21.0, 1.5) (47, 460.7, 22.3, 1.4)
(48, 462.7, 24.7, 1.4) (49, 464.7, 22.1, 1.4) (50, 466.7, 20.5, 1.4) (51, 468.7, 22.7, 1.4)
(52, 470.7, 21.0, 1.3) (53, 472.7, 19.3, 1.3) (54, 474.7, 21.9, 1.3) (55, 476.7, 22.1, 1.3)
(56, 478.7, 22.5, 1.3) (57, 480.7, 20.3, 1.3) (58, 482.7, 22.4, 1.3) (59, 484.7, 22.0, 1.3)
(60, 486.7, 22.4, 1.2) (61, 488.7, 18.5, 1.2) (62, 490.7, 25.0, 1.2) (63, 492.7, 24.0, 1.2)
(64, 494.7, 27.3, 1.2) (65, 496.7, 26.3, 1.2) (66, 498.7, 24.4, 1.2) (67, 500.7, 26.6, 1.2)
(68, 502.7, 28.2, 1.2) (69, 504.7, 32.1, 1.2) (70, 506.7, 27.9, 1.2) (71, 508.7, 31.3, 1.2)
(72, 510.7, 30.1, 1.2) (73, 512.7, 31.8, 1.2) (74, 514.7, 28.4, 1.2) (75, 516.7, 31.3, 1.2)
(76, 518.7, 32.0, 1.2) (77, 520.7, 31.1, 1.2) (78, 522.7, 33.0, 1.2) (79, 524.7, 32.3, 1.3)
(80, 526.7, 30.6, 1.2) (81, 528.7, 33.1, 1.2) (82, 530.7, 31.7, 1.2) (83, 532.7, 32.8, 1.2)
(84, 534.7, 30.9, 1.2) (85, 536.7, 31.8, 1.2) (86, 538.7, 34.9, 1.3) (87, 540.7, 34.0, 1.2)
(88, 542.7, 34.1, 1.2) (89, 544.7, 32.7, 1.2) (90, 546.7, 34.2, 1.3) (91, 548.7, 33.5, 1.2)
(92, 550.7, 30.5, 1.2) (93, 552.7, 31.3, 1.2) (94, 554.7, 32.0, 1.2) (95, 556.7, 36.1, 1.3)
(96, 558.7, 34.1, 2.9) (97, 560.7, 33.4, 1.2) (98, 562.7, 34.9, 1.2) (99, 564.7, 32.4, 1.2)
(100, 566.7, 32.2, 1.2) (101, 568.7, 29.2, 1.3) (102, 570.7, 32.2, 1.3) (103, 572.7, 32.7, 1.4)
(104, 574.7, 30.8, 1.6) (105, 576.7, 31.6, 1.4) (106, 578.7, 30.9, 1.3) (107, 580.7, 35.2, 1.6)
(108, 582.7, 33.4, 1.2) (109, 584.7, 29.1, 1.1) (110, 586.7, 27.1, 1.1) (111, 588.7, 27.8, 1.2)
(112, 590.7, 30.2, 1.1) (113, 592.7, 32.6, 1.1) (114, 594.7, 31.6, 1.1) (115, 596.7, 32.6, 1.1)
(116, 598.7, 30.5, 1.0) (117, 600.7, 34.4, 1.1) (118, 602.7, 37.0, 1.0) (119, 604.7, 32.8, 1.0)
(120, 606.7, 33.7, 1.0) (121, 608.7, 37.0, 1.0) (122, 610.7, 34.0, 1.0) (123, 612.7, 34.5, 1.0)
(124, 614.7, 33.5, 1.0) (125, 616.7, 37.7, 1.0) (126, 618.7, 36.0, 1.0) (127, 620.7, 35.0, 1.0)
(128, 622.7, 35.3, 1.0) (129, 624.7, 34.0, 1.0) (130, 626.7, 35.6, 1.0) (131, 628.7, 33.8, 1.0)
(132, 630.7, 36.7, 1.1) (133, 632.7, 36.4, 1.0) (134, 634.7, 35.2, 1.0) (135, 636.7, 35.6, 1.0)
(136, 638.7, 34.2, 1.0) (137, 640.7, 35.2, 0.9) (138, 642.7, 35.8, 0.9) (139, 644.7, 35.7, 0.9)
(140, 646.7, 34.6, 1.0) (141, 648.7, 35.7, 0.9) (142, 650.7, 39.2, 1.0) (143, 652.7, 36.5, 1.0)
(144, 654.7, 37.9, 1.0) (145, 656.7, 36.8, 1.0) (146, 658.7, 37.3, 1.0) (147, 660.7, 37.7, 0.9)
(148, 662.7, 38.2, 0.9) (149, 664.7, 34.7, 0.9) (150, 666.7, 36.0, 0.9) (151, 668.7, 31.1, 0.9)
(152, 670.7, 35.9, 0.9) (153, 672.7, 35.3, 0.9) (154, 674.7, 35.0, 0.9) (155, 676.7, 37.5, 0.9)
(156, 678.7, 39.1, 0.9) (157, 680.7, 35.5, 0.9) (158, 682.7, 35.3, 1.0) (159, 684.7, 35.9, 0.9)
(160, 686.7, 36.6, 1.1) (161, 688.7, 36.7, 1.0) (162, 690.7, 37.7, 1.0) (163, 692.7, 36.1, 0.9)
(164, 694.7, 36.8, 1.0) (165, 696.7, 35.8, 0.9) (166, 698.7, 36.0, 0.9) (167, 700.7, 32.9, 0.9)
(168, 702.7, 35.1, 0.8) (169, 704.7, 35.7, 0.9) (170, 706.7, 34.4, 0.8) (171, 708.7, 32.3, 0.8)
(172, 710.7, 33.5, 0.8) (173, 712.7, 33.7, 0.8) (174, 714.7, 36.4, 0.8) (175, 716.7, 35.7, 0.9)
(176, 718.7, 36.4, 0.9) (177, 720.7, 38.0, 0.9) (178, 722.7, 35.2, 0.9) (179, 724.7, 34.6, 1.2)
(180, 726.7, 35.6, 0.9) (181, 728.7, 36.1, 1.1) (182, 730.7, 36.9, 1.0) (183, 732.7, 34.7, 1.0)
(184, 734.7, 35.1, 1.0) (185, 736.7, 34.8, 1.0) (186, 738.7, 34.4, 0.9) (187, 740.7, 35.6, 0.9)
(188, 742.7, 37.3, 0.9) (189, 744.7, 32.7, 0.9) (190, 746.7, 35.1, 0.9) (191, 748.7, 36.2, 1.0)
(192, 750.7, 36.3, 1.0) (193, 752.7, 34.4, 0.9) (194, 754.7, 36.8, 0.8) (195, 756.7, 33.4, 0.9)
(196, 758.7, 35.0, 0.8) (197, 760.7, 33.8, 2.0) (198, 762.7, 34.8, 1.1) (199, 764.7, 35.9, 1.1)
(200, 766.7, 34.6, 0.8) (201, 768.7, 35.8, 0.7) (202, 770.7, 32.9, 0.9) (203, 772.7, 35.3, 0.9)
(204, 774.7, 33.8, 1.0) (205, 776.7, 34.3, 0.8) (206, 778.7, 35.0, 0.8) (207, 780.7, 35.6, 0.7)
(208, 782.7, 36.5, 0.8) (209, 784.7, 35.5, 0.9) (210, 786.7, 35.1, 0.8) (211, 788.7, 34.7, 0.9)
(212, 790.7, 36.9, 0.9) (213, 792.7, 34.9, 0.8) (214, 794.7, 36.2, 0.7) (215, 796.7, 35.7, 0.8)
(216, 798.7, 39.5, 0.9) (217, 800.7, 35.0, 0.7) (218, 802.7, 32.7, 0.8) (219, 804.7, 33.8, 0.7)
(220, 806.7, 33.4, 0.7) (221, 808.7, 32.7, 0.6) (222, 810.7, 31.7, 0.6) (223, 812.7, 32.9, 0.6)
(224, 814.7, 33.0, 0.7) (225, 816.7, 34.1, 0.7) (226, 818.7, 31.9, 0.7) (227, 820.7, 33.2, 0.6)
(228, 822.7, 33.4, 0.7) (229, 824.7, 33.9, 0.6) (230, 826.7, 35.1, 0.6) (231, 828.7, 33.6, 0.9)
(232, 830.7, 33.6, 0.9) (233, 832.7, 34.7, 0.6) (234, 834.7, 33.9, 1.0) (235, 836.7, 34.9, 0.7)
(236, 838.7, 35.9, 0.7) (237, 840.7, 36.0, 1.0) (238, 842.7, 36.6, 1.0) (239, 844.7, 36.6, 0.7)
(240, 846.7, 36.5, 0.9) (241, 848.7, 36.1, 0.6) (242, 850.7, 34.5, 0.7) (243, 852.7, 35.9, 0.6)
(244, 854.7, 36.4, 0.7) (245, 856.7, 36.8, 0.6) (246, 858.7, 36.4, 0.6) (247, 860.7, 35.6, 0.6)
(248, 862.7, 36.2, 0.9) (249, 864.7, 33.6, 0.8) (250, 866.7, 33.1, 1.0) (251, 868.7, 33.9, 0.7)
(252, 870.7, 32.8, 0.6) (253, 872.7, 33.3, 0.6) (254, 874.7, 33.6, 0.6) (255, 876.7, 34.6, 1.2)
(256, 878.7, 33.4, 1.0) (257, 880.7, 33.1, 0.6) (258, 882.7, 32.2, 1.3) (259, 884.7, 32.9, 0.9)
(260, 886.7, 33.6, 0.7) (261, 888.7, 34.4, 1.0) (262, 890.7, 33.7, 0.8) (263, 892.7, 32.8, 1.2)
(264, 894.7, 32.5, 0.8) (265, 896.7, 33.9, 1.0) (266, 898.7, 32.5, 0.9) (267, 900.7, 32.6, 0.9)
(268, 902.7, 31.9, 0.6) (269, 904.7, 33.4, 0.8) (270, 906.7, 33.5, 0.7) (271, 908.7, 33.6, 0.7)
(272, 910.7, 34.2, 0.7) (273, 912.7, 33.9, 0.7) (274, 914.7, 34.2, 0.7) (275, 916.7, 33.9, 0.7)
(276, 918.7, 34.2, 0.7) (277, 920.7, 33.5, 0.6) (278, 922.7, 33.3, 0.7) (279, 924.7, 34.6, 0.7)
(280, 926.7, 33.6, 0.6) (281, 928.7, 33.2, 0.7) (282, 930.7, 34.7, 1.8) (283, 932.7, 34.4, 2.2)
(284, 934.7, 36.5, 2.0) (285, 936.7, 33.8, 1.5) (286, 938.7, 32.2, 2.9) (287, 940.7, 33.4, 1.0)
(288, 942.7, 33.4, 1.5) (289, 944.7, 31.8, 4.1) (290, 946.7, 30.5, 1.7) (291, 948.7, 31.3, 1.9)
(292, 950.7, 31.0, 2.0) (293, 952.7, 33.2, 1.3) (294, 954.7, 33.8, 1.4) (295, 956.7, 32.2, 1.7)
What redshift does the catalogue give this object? 0.136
